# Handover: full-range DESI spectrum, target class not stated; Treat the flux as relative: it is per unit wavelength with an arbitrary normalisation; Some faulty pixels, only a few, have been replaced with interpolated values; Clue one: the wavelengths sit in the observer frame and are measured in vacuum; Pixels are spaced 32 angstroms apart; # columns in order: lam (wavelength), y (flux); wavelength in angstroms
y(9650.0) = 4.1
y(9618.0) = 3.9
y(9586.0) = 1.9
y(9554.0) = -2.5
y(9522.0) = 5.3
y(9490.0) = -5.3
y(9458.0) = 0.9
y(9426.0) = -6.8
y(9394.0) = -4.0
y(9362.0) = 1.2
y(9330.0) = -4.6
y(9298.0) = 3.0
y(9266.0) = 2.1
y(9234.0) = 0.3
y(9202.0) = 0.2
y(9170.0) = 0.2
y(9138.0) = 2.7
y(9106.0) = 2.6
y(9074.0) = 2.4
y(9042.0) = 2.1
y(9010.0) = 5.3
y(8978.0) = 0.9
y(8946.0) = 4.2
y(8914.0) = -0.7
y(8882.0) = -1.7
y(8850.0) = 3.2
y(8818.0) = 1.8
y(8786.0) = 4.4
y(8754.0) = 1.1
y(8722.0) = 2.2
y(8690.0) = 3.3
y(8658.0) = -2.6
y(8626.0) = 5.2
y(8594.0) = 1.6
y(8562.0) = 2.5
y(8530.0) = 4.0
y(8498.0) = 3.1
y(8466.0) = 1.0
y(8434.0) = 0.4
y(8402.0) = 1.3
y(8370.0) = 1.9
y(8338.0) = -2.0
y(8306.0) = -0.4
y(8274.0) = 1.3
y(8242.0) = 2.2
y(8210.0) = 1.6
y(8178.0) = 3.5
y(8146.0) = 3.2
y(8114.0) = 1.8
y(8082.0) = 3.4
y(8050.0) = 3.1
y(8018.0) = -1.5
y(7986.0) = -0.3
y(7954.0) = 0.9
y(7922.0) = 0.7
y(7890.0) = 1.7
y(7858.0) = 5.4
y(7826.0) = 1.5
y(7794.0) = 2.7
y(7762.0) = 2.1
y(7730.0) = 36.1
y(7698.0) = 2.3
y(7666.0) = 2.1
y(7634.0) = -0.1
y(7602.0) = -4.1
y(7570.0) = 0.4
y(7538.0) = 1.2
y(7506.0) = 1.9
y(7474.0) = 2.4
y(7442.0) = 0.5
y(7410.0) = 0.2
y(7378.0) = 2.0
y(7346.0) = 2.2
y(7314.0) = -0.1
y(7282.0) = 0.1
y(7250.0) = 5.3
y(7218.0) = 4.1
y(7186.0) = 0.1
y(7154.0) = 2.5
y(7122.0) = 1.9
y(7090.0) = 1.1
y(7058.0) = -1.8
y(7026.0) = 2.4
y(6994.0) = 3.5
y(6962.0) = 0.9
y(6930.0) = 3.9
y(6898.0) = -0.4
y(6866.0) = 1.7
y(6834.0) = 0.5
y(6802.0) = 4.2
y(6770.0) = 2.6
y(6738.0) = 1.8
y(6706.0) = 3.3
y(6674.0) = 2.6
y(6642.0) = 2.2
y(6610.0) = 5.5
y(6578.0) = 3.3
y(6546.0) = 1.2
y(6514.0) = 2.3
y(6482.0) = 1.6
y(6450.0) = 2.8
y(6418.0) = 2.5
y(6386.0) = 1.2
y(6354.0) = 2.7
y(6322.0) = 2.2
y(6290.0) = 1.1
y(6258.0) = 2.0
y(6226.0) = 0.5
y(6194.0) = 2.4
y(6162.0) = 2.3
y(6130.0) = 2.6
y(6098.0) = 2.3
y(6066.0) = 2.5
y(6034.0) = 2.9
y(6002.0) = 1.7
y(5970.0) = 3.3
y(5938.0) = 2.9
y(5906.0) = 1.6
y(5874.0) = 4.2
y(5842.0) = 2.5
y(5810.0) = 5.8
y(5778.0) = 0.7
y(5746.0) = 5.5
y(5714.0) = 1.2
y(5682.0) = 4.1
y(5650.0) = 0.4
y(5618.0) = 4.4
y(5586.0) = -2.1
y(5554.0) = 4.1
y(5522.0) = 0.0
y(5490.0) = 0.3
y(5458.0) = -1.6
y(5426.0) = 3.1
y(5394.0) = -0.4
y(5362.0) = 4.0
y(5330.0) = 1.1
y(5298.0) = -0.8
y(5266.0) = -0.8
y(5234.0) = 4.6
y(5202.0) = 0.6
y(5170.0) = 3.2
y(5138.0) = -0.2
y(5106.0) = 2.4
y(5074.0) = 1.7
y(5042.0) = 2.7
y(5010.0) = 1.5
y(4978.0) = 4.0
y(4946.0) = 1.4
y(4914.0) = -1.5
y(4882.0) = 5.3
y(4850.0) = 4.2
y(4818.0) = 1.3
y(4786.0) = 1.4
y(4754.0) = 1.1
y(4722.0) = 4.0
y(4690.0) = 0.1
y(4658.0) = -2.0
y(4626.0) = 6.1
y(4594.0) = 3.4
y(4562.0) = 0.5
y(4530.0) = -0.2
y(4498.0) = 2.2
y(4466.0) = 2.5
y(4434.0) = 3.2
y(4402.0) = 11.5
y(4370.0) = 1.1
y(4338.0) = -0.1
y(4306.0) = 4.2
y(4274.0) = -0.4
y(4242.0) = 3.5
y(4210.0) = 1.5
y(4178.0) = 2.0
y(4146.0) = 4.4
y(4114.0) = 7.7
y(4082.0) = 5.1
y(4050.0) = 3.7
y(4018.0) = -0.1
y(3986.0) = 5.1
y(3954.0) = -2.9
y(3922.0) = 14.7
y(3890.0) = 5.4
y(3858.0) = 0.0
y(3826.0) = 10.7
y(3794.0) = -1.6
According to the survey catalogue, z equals 0.541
